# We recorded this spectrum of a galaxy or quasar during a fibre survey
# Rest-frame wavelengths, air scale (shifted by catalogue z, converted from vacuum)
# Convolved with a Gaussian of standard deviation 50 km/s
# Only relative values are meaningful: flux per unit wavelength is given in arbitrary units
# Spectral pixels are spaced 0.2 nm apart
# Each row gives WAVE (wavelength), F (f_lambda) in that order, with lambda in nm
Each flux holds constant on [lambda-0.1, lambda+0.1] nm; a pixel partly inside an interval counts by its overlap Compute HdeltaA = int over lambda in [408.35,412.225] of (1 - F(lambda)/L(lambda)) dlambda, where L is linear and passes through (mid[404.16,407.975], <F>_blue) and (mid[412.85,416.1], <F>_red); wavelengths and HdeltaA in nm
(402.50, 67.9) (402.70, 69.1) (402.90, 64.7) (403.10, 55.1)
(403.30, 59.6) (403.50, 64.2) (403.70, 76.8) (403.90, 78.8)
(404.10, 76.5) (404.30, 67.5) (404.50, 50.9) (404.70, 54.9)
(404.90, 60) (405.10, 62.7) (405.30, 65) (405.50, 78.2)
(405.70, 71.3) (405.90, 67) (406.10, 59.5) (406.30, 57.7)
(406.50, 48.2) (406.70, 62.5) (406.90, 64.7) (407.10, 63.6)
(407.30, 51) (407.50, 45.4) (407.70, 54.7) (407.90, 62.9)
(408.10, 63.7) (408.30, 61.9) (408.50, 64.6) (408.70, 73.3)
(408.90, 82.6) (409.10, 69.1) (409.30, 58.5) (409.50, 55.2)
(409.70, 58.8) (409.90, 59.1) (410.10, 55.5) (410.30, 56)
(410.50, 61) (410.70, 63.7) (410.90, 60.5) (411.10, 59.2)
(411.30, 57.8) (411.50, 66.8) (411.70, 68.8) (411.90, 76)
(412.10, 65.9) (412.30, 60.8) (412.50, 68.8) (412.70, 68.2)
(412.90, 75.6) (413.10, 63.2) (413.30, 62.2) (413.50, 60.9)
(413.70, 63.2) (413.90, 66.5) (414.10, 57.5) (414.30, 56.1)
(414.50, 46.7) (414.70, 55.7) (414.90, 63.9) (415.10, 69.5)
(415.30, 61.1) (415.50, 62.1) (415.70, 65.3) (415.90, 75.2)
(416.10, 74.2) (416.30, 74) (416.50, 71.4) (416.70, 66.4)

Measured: -0.13 nm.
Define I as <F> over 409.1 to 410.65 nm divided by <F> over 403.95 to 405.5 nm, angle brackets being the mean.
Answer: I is 0.9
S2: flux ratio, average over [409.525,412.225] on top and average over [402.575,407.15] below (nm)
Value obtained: 1.0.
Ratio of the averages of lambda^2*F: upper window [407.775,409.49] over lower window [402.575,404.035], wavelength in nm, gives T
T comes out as 1.01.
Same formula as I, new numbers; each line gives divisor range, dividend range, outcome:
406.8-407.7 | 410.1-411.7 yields 1.09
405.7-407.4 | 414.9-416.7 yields 1.14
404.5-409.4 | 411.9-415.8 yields 1.01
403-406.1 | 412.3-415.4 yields 0.95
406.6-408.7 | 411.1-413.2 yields 1.11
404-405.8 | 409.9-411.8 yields 0.93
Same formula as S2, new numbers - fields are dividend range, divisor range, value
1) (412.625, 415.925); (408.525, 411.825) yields 1.00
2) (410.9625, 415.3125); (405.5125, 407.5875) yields 1.06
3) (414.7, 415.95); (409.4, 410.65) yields 1.12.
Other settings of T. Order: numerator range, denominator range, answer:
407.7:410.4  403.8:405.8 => 0.96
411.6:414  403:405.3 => 1.08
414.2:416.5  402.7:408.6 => 1.08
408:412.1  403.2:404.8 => 0.99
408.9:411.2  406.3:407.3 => 1.05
